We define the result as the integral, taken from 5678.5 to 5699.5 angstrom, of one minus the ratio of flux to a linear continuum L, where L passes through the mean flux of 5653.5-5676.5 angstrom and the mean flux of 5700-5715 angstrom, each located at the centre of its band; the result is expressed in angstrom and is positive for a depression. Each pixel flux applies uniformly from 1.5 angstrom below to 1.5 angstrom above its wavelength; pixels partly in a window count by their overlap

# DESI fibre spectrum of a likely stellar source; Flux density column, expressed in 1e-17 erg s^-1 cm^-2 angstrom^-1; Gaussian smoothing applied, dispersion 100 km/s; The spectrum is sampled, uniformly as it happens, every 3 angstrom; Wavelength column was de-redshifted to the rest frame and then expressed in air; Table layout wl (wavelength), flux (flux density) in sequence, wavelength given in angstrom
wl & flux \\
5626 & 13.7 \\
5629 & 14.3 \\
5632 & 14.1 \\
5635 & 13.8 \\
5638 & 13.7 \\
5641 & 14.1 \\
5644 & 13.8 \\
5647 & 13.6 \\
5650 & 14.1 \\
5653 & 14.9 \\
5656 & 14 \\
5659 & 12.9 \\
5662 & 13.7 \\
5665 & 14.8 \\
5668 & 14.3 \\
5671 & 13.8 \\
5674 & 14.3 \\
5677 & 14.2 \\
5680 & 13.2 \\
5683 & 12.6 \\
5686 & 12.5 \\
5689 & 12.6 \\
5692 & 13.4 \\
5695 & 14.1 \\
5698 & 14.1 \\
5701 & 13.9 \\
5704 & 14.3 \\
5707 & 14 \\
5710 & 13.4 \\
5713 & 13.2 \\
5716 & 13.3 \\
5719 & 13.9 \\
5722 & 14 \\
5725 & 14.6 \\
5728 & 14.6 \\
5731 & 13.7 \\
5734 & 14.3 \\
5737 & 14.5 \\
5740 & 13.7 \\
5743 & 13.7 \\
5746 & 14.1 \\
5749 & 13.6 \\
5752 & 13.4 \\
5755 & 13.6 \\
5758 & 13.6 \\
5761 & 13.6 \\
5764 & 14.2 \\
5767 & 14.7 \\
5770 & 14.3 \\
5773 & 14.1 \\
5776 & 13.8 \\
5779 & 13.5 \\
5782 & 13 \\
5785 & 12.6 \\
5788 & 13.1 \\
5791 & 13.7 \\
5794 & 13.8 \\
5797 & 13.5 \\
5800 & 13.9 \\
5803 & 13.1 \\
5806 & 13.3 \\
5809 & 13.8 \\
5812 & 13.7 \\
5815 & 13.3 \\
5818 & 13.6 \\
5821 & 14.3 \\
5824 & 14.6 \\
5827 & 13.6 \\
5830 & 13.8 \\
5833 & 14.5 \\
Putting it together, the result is 1.0 angstrom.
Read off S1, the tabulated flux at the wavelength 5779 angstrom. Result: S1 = 13.5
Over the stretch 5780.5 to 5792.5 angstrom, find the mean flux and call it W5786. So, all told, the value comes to 13.1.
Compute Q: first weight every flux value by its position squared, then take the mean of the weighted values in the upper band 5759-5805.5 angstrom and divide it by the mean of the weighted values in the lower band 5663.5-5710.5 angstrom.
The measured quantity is 1.03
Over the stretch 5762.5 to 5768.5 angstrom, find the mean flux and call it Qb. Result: 14.4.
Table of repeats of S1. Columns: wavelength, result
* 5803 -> 13.1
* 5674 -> 14.3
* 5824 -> 14.6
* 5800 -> 13.9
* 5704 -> 14.3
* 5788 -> 13.1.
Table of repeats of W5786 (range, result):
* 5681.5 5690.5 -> 12.6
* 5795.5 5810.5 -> 13.5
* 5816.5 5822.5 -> 14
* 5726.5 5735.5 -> 14.2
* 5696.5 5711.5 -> 13.9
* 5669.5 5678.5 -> 14.1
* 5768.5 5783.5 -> 13.7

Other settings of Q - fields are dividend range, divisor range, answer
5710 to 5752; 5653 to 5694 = 1.04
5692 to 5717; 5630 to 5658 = 1.01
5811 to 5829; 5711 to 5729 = 1.03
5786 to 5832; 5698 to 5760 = 1.01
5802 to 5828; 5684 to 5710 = 1.05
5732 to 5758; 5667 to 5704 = 1.04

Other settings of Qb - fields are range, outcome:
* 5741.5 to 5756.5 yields 13.7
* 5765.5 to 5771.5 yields 14.5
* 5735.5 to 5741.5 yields 14.1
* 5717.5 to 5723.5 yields 14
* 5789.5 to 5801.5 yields 13.7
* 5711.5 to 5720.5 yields 13.5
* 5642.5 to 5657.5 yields 14.1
